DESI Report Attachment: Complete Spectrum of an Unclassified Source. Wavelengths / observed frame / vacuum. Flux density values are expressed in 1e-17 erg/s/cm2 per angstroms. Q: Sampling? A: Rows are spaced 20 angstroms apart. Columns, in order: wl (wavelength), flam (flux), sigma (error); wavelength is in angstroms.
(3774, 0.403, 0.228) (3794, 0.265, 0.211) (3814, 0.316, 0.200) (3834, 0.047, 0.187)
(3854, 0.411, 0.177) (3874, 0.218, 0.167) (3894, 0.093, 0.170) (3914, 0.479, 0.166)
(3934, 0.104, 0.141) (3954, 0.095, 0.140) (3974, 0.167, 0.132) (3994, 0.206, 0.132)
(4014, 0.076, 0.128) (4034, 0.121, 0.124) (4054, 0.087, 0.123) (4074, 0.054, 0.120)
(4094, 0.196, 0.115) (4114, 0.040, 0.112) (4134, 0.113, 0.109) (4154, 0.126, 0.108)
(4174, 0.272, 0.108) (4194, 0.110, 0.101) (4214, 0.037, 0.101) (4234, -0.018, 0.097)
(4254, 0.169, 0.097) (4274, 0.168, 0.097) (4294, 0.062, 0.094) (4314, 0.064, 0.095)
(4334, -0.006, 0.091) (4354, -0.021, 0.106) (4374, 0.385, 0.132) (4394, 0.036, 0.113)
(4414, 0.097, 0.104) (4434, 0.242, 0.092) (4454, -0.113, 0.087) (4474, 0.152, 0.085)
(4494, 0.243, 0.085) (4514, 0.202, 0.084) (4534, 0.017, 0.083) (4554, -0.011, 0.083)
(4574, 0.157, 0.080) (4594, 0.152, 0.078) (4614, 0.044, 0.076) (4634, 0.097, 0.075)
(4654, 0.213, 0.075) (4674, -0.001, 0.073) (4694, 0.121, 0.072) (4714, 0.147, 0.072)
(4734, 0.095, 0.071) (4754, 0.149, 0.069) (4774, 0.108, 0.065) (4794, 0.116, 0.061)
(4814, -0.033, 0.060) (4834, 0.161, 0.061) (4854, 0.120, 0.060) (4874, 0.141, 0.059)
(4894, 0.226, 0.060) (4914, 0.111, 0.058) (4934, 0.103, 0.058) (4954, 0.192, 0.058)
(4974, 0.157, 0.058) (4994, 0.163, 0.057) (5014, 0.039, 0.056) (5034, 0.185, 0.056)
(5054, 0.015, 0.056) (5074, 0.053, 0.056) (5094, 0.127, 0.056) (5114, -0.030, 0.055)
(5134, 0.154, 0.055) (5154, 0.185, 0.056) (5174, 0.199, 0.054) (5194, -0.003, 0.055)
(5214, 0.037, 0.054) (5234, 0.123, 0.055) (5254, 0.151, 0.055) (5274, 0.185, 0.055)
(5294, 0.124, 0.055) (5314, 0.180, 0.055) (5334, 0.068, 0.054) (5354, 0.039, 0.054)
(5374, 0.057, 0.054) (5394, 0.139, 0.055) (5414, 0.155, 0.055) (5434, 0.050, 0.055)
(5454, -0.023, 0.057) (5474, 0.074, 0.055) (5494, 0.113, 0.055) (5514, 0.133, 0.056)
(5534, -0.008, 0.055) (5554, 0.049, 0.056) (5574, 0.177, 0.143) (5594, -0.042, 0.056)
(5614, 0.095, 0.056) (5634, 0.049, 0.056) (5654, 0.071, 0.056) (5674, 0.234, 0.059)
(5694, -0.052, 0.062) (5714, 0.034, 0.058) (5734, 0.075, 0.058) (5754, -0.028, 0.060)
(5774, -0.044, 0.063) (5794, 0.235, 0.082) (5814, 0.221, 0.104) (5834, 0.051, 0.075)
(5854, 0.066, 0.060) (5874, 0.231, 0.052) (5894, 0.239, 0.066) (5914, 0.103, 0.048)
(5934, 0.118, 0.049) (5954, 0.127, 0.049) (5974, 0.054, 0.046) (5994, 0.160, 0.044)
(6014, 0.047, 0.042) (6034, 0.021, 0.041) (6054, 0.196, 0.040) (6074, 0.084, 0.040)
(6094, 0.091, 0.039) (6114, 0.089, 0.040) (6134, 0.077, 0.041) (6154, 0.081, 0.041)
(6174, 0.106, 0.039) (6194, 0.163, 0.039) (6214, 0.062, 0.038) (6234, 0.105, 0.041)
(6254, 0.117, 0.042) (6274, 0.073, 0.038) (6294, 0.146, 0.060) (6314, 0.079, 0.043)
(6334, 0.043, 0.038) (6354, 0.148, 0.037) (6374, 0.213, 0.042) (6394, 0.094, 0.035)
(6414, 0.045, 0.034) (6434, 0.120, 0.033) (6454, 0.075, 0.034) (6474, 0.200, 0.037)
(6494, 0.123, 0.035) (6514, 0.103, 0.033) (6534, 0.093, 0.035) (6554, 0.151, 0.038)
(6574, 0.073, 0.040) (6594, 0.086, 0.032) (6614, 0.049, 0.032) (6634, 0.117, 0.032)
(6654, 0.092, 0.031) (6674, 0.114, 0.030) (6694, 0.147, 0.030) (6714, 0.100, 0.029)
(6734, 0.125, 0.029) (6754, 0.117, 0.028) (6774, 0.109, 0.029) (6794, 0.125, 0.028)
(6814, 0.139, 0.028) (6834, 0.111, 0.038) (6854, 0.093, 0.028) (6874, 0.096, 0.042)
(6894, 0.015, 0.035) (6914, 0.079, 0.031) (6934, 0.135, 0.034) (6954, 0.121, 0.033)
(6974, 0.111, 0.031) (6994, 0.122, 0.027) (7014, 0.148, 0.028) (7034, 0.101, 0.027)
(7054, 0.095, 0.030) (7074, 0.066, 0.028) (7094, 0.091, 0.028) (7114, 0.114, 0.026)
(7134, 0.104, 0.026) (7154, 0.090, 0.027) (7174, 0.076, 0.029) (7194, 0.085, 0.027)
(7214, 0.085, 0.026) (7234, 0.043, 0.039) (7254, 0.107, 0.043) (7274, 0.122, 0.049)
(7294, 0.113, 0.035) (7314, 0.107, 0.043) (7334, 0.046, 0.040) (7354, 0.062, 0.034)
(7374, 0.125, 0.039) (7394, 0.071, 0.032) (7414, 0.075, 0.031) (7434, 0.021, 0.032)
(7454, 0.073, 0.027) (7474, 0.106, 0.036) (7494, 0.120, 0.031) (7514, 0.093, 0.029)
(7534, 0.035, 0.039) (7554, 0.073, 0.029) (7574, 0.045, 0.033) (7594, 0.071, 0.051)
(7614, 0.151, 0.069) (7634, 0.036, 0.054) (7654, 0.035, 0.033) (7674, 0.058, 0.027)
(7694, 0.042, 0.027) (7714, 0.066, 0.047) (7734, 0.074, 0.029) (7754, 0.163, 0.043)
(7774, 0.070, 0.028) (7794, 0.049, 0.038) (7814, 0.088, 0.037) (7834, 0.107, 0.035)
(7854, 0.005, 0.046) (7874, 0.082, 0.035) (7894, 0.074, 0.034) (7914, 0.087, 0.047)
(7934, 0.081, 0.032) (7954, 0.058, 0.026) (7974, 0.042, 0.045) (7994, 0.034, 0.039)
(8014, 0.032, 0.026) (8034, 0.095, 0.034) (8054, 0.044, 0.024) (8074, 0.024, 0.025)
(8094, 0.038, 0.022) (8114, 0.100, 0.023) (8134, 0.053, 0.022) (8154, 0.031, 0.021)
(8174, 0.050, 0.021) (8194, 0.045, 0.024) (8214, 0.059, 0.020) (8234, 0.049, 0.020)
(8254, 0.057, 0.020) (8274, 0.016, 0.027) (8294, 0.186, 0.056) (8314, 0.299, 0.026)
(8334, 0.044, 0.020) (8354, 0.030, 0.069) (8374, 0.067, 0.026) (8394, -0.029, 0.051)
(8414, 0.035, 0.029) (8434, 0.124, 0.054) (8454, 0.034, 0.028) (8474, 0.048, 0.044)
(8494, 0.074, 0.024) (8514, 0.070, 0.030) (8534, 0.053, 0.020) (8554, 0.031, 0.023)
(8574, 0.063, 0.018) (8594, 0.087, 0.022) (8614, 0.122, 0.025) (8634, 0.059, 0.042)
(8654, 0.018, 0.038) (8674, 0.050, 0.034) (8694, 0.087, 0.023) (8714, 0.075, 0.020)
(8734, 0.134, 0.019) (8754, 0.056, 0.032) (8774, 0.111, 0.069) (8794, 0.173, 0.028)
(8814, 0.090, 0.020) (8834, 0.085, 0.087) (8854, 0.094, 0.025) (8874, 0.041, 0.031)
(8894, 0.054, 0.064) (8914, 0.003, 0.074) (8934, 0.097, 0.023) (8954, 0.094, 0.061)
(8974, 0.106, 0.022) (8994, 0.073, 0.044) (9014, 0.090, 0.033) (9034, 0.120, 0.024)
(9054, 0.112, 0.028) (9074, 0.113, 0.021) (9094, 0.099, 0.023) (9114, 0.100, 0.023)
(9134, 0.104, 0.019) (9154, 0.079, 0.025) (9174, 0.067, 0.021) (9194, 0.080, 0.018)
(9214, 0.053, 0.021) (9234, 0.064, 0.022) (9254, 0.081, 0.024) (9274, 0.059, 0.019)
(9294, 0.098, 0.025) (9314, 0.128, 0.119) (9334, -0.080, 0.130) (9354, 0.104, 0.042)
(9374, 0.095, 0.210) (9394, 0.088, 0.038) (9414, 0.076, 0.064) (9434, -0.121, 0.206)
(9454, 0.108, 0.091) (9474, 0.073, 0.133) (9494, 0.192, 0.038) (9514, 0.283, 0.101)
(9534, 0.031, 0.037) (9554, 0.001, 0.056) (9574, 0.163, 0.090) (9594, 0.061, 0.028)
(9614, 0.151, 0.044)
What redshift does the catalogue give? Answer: 1.228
